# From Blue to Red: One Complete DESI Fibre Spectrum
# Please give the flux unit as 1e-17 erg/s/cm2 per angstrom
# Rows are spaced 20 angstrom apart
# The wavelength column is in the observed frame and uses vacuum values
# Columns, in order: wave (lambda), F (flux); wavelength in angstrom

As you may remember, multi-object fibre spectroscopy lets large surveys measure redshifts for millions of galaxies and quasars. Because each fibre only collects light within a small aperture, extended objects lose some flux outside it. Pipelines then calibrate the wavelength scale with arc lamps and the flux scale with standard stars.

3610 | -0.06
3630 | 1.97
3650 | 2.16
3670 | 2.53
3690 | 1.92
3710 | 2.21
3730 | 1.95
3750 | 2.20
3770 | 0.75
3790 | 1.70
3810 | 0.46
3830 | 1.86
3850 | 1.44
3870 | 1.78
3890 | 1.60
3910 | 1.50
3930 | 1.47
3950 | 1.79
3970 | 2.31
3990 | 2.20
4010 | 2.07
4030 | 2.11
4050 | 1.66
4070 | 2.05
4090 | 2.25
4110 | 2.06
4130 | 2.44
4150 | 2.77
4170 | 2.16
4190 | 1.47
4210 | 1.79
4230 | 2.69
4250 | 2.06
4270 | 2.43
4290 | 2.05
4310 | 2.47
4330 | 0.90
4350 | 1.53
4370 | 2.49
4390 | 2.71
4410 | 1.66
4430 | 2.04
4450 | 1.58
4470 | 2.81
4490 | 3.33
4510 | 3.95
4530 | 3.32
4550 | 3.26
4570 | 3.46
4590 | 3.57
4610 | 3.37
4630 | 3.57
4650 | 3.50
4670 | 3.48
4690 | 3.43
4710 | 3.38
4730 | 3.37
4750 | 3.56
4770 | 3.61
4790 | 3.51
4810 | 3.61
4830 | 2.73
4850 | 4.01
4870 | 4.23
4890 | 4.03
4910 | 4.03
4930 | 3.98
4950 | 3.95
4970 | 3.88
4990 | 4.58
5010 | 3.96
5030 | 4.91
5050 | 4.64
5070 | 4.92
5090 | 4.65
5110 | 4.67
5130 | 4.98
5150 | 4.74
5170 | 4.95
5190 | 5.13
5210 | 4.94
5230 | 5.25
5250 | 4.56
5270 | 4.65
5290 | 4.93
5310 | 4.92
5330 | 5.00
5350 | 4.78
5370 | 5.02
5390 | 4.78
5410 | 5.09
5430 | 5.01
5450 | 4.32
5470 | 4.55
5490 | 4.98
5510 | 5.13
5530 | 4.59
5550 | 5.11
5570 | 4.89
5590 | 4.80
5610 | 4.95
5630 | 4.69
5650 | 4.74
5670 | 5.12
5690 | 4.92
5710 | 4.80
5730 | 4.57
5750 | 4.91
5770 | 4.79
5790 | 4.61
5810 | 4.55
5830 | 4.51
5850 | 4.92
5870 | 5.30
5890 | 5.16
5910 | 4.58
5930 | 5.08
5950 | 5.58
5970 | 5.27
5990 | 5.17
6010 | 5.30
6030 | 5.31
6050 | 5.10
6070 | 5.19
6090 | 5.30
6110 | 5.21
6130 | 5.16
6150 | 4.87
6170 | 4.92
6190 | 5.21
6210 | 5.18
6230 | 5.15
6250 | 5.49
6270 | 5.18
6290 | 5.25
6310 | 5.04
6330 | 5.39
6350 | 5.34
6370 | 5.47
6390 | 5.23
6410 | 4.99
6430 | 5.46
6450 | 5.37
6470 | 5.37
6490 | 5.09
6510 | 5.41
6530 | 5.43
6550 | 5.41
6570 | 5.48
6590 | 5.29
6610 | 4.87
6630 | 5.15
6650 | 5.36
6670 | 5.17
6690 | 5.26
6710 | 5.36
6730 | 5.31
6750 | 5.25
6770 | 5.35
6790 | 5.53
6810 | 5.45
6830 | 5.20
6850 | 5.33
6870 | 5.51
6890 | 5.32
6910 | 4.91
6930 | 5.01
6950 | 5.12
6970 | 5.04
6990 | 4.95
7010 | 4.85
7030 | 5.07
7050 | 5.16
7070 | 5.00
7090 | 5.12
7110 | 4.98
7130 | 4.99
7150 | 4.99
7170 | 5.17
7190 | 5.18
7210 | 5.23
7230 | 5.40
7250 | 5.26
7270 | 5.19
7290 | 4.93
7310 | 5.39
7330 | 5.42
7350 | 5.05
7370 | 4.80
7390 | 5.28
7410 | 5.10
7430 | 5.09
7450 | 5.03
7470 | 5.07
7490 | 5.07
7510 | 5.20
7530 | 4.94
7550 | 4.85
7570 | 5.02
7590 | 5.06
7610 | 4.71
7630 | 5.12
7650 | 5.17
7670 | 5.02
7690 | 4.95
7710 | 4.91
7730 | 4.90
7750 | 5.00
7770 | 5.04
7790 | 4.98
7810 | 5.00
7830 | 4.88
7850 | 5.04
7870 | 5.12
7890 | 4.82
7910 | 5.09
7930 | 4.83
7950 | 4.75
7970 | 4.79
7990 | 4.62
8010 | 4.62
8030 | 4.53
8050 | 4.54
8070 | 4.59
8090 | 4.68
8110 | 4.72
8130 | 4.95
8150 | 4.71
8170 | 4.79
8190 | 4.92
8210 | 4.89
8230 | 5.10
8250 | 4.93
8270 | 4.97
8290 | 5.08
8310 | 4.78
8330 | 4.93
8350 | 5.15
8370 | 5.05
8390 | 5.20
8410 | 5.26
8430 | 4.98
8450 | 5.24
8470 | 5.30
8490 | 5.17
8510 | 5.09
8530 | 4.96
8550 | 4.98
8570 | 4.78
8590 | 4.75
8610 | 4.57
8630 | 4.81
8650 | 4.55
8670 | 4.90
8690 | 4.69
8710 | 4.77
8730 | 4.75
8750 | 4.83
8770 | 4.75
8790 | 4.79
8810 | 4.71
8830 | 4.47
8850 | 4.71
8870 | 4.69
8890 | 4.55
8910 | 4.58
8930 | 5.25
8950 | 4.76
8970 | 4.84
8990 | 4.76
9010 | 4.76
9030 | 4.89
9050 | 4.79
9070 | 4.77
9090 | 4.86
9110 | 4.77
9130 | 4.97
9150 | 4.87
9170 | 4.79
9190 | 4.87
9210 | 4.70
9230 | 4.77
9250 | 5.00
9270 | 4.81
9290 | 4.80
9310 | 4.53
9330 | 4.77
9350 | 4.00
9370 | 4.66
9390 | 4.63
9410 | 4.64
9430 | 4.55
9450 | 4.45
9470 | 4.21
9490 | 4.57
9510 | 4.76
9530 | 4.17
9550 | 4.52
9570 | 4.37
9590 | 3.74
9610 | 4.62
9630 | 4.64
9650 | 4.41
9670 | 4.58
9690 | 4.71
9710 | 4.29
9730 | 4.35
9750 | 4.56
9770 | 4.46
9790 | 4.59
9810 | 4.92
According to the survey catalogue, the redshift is 0.12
